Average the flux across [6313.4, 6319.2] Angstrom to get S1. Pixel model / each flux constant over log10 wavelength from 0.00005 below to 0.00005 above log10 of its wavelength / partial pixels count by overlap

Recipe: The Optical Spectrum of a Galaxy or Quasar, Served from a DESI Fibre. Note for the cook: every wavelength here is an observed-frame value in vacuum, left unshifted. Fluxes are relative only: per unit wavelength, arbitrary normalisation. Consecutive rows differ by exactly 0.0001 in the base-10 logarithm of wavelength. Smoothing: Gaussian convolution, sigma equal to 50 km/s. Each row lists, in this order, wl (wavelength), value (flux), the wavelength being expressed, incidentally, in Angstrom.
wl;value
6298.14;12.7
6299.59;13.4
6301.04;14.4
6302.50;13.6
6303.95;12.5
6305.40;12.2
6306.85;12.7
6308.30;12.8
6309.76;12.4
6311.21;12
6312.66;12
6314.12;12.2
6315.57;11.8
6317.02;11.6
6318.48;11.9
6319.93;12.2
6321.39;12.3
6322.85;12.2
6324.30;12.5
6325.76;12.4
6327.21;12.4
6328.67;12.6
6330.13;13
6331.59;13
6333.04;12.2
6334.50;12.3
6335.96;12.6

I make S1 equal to 11.9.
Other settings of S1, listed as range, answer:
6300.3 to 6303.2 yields 14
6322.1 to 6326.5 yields 12.4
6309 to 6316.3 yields 12.1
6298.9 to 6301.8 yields 13.9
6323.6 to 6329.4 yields 12.5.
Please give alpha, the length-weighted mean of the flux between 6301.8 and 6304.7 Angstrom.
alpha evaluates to 13.1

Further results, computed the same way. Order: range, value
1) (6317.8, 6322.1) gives 12.1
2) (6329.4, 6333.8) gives 12.7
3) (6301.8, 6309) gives 12.8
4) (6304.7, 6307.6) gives 12.5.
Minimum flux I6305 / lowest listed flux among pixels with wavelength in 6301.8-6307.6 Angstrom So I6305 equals 12.2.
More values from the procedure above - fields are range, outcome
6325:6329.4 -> 12.4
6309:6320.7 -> 11.6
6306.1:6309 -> 12.7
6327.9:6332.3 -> 12.6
